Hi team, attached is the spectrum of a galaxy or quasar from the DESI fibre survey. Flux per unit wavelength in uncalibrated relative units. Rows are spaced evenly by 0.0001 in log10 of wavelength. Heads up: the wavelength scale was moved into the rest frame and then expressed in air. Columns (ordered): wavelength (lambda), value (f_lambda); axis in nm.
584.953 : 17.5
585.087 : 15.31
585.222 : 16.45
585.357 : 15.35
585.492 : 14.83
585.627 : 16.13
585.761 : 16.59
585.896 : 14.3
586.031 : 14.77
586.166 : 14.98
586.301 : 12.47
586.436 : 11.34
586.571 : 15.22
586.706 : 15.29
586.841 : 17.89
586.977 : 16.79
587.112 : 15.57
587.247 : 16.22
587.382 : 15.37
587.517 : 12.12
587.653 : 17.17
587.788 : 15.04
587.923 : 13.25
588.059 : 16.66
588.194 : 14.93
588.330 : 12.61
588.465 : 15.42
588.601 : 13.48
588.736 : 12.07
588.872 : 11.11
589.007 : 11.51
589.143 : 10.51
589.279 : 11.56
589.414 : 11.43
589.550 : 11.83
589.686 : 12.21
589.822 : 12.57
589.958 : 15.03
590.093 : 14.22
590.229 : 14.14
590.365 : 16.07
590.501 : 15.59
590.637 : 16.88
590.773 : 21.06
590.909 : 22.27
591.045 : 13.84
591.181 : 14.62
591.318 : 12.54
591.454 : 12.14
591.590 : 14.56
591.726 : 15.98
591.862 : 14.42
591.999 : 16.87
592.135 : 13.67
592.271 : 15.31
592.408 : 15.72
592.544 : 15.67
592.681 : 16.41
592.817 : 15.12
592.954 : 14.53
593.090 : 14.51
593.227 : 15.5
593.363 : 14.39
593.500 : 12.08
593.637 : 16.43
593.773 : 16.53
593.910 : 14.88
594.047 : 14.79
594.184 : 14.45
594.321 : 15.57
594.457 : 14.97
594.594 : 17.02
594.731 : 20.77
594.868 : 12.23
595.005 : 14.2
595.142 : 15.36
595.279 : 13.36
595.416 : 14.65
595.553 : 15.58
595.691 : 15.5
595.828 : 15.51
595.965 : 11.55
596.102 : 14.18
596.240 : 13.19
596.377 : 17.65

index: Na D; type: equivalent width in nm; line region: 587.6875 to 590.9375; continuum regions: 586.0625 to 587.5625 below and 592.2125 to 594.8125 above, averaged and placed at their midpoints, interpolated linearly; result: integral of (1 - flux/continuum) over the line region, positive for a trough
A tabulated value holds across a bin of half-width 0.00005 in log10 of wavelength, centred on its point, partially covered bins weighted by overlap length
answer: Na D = 0.21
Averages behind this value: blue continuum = 14.9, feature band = 14.2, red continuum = 15.5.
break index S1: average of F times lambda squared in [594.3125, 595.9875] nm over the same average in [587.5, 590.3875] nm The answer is 1.16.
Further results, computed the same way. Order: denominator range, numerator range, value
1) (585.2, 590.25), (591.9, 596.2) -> 1.09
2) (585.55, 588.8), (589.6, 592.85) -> 1.04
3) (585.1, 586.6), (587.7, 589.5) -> 0.89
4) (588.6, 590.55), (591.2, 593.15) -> 1.16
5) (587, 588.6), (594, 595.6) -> 1.05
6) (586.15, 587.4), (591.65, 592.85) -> 1.04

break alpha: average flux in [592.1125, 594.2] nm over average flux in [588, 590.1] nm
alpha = 1.17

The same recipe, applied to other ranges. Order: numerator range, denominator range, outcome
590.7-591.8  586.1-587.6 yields 1.07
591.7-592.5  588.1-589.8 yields 1.23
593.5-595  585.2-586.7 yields 1.05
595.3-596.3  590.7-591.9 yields 0.91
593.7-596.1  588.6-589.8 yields 1.29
